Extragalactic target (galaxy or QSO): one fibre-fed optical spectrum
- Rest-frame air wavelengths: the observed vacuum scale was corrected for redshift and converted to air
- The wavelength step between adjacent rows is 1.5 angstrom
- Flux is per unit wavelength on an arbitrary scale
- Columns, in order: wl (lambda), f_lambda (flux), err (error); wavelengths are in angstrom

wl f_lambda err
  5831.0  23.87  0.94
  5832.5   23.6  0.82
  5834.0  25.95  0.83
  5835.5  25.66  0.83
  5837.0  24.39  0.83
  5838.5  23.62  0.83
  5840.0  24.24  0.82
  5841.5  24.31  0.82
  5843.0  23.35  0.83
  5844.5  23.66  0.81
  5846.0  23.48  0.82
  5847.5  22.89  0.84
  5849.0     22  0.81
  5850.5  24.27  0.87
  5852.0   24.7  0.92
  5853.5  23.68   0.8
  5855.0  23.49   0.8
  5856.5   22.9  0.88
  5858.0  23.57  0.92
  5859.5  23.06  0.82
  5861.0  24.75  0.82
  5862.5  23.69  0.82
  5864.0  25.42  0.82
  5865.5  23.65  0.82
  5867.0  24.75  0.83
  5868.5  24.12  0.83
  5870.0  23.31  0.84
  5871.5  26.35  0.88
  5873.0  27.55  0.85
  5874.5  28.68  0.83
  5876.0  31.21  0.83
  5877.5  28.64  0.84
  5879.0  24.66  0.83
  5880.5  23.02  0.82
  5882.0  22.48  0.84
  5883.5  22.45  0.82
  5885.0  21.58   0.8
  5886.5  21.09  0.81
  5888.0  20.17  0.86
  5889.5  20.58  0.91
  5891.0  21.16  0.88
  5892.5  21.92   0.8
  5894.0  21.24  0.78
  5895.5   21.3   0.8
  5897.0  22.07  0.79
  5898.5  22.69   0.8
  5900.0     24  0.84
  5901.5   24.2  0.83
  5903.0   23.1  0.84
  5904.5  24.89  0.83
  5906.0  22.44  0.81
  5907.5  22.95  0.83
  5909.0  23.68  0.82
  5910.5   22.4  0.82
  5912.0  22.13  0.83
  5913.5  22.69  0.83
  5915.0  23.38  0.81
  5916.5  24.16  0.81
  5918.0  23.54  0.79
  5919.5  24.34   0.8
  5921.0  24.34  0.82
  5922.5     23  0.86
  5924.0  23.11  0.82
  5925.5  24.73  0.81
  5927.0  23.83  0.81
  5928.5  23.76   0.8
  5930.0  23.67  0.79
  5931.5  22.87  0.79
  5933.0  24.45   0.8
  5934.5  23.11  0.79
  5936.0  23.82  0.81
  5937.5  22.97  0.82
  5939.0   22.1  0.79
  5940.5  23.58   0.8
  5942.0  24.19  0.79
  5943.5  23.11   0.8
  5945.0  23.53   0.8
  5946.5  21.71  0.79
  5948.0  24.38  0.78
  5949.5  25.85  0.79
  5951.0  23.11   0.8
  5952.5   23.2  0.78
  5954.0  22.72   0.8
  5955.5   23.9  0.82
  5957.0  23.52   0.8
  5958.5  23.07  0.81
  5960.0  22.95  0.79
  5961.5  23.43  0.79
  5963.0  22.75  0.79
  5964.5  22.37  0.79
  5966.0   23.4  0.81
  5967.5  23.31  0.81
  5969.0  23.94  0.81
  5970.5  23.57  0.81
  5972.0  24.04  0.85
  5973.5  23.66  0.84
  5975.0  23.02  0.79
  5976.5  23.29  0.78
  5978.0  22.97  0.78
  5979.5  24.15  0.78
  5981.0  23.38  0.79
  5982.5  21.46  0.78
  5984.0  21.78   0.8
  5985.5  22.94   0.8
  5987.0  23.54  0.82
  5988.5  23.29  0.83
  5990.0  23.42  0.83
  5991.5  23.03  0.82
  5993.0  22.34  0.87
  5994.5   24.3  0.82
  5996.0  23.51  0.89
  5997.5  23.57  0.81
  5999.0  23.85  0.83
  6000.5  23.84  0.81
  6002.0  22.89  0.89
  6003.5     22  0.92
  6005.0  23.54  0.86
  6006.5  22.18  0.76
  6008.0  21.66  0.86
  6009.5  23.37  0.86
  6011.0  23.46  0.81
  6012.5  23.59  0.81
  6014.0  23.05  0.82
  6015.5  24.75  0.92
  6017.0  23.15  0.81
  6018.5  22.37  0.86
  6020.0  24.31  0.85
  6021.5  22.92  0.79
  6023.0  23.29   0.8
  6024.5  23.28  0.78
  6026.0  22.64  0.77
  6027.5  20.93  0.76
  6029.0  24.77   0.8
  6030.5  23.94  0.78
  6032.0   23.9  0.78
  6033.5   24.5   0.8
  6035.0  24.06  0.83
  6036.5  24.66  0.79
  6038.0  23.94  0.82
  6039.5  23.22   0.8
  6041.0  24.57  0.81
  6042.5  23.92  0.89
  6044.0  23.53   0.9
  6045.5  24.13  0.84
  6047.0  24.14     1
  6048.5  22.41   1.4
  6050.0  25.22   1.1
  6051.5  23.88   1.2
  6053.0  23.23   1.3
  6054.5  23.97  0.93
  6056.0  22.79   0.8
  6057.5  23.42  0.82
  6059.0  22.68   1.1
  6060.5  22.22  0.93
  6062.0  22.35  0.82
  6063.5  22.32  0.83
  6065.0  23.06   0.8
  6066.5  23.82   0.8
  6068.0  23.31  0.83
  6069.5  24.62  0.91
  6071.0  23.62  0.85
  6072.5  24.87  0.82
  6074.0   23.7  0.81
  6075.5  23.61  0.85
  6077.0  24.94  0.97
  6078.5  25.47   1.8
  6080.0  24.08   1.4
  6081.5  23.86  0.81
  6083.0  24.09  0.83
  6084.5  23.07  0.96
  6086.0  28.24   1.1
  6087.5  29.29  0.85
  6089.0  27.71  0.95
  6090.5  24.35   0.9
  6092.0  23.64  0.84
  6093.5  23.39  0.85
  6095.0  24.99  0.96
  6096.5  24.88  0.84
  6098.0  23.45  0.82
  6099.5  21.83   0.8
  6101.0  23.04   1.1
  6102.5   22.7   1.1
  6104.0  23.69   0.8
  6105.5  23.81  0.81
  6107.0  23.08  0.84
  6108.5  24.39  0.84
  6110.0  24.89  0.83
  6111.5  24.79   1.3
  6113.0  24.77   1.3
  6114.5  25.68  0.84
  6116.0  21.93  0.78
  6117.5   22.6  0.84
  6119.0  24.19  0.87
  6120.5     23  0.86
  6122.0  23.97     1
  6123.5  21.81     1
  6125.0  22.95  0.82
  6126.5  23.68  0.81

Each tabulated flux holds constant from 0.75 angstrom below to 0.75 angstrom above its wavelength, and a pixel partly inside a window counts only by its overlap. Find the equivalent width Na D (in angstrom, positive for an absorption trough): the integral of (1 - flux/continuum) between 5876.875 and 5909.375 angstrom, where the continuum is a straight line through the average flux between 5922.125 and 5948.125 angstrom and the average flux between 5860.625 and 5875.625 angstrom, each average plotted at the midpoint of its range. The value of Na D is 2.6 angstrom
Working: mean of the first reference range 25.4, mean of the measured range 22.7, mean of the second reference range 23.4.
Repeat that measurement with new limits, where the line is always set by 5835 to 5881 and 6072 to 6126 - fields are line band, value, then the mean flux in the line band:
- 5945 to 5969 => 1.1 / 23.3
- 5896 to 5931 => 1.6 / 23.4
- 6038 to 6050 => 0.2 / 23.8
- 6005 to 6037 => 1.3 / 23.4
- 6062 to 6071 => 0.3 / 23.4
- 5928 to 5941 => 0.6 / 23.4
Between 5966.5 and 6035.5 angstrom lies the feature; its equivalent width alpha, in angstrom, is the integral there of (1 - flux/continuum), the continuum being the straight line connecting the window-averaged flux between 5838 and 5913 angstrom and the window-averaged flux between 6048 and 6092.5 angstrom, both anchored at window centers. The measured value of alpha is 2.0 angstrom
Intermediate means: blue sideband 23.6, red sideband 24.1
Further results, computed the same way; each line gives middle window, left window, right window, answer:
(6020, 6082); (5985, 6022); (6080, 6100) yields 1.2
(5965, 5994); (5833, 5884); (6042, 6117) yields 1.3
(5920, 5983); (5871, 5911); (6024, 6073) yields 0.4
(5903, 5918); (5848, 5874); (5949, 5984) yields 0.4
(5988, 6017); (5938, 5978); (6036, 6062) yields 0.3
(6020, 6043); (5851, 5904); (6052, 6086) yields 0.1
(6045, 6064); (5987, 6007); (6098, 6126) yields 0.1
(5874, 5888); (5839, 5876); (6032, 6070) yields -0.1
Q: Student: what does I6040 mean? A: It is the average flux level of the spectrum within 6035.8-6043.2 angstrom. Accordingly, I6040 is 24.1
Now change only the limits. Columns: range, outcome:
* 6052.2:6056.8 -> 23.3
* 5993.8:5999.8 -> 23.8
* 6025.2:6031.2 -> 23.1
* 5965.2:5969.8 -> 23.5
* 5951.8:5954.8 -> 23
